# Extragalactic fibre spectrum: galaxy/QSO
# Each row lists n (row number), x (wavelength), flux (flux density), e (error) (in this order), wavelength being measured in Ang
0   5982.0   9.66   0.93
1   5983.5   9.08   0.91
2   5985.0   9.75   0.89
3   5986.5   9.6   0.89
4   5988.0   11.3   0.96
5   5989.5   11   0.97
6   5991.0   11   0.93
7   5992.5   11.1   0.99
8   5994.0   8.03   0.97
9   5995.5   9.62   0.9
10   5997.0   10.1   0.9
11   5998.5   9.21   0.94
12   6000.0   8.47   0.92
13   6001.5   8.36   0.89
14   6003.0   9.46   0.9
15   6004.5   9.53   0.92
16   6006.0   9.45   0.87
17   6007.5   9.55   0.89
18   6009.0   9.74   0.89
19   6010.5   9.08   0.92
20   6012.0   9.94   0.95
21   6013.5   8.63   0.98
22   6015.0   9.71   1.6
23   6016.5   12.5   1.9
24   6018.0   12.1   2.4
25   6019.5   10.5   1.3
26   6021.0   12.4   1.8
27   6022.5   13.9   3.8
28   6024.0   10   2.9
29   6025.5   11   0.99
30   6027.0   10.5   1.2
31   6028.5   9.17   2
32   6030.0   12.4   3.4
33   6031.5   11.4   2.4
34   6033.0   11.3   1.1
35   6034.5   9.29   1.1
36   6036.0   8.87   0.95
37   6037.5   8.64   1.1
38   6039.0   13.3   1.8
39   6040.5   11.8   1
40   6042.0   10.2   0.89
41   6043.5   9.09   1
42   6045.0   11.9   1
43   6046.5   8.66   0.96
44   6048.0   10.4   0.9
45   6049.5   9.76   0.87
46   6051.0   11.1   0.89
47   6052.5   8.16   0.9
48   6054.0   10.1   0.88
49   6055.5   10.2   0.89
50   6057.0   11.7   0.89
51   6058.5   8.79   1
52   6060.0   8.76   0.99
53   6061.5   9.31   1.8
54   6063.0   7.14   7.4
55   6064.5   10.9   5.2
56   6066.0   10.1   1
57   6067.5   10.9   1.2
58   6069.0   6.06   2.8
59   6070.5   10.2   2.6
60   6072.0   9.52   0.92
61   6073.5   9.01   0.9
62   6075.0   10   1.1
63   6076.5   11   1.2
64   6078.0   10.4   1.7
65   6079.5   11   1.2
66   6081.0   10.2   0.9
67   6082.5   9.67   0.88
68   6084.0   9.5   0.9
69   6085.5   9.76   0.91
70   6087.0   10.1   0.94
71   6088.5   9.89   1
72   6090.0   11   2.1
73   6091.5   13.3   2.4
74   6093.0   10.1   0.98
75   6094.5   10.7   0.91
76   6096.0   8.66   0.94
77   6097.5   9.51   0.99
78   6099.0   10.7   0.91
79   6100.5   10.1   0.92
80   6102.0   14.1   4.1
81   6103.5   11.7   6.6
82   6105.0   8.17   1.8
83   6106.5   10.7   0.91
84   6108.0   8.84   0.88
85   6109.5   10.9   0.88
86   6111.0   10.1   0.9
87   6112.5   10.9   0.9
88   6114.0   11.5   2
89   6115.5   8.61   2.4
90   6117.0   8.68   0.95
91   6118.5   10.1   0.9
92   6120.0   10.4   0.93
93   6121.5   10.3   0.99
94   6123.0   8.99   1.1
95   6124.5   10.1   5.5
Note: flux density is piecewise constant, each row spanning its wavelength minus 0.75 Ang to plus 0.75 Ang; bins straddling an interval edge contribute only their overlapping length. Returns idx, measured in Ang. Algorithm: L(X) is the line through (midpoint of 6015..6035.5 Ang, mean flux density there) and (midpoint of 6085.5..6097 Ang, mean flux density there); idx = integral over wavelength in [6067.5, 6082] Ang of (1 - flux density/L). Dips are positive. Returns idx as 1.2 Ang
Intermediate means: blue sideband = 11.2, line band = 9.77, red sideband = 10.5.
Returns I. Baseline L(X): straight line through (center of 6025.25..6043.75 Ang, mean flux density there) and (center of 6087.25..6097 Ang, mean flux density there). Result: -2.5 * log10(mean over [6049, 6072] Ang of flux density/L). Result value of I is 0.11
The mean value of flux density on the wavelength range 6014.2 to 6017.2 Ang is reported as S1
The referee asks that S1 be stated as 11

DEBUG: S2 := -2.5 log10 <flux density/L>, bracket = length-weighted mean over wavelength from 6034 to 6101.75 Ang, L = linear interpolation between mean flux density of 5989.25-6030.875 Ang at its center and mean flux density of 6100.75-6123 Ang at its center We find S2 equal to 0.03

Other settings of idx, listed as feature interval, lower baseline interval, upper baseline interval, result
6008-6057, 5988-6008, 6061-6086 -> -4.2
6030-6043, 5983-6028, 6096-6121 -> -0.6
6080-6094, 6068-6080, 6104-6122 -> -0.9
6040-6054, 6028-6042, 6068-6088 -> 0.5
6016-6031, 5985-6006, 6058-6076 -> -2.9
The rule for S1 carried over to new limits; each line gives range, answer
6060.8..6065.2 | 9.09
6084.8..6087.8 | 9.93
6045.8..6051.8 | 9.98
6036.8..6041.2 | 11.3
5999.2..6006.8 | 9.06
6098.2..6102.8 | 11.6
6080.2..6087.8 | 9.85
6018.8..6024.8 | 11.7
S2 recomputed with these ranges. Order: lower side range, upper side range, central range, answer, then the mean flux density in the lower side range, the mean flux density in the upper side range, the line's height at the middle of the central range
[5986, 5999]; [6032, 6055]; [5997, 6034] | -0.019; 10.1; 10.2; 10.2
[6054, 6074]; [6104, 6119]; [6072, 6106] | -0.075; 9.46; 9.88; 9.68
